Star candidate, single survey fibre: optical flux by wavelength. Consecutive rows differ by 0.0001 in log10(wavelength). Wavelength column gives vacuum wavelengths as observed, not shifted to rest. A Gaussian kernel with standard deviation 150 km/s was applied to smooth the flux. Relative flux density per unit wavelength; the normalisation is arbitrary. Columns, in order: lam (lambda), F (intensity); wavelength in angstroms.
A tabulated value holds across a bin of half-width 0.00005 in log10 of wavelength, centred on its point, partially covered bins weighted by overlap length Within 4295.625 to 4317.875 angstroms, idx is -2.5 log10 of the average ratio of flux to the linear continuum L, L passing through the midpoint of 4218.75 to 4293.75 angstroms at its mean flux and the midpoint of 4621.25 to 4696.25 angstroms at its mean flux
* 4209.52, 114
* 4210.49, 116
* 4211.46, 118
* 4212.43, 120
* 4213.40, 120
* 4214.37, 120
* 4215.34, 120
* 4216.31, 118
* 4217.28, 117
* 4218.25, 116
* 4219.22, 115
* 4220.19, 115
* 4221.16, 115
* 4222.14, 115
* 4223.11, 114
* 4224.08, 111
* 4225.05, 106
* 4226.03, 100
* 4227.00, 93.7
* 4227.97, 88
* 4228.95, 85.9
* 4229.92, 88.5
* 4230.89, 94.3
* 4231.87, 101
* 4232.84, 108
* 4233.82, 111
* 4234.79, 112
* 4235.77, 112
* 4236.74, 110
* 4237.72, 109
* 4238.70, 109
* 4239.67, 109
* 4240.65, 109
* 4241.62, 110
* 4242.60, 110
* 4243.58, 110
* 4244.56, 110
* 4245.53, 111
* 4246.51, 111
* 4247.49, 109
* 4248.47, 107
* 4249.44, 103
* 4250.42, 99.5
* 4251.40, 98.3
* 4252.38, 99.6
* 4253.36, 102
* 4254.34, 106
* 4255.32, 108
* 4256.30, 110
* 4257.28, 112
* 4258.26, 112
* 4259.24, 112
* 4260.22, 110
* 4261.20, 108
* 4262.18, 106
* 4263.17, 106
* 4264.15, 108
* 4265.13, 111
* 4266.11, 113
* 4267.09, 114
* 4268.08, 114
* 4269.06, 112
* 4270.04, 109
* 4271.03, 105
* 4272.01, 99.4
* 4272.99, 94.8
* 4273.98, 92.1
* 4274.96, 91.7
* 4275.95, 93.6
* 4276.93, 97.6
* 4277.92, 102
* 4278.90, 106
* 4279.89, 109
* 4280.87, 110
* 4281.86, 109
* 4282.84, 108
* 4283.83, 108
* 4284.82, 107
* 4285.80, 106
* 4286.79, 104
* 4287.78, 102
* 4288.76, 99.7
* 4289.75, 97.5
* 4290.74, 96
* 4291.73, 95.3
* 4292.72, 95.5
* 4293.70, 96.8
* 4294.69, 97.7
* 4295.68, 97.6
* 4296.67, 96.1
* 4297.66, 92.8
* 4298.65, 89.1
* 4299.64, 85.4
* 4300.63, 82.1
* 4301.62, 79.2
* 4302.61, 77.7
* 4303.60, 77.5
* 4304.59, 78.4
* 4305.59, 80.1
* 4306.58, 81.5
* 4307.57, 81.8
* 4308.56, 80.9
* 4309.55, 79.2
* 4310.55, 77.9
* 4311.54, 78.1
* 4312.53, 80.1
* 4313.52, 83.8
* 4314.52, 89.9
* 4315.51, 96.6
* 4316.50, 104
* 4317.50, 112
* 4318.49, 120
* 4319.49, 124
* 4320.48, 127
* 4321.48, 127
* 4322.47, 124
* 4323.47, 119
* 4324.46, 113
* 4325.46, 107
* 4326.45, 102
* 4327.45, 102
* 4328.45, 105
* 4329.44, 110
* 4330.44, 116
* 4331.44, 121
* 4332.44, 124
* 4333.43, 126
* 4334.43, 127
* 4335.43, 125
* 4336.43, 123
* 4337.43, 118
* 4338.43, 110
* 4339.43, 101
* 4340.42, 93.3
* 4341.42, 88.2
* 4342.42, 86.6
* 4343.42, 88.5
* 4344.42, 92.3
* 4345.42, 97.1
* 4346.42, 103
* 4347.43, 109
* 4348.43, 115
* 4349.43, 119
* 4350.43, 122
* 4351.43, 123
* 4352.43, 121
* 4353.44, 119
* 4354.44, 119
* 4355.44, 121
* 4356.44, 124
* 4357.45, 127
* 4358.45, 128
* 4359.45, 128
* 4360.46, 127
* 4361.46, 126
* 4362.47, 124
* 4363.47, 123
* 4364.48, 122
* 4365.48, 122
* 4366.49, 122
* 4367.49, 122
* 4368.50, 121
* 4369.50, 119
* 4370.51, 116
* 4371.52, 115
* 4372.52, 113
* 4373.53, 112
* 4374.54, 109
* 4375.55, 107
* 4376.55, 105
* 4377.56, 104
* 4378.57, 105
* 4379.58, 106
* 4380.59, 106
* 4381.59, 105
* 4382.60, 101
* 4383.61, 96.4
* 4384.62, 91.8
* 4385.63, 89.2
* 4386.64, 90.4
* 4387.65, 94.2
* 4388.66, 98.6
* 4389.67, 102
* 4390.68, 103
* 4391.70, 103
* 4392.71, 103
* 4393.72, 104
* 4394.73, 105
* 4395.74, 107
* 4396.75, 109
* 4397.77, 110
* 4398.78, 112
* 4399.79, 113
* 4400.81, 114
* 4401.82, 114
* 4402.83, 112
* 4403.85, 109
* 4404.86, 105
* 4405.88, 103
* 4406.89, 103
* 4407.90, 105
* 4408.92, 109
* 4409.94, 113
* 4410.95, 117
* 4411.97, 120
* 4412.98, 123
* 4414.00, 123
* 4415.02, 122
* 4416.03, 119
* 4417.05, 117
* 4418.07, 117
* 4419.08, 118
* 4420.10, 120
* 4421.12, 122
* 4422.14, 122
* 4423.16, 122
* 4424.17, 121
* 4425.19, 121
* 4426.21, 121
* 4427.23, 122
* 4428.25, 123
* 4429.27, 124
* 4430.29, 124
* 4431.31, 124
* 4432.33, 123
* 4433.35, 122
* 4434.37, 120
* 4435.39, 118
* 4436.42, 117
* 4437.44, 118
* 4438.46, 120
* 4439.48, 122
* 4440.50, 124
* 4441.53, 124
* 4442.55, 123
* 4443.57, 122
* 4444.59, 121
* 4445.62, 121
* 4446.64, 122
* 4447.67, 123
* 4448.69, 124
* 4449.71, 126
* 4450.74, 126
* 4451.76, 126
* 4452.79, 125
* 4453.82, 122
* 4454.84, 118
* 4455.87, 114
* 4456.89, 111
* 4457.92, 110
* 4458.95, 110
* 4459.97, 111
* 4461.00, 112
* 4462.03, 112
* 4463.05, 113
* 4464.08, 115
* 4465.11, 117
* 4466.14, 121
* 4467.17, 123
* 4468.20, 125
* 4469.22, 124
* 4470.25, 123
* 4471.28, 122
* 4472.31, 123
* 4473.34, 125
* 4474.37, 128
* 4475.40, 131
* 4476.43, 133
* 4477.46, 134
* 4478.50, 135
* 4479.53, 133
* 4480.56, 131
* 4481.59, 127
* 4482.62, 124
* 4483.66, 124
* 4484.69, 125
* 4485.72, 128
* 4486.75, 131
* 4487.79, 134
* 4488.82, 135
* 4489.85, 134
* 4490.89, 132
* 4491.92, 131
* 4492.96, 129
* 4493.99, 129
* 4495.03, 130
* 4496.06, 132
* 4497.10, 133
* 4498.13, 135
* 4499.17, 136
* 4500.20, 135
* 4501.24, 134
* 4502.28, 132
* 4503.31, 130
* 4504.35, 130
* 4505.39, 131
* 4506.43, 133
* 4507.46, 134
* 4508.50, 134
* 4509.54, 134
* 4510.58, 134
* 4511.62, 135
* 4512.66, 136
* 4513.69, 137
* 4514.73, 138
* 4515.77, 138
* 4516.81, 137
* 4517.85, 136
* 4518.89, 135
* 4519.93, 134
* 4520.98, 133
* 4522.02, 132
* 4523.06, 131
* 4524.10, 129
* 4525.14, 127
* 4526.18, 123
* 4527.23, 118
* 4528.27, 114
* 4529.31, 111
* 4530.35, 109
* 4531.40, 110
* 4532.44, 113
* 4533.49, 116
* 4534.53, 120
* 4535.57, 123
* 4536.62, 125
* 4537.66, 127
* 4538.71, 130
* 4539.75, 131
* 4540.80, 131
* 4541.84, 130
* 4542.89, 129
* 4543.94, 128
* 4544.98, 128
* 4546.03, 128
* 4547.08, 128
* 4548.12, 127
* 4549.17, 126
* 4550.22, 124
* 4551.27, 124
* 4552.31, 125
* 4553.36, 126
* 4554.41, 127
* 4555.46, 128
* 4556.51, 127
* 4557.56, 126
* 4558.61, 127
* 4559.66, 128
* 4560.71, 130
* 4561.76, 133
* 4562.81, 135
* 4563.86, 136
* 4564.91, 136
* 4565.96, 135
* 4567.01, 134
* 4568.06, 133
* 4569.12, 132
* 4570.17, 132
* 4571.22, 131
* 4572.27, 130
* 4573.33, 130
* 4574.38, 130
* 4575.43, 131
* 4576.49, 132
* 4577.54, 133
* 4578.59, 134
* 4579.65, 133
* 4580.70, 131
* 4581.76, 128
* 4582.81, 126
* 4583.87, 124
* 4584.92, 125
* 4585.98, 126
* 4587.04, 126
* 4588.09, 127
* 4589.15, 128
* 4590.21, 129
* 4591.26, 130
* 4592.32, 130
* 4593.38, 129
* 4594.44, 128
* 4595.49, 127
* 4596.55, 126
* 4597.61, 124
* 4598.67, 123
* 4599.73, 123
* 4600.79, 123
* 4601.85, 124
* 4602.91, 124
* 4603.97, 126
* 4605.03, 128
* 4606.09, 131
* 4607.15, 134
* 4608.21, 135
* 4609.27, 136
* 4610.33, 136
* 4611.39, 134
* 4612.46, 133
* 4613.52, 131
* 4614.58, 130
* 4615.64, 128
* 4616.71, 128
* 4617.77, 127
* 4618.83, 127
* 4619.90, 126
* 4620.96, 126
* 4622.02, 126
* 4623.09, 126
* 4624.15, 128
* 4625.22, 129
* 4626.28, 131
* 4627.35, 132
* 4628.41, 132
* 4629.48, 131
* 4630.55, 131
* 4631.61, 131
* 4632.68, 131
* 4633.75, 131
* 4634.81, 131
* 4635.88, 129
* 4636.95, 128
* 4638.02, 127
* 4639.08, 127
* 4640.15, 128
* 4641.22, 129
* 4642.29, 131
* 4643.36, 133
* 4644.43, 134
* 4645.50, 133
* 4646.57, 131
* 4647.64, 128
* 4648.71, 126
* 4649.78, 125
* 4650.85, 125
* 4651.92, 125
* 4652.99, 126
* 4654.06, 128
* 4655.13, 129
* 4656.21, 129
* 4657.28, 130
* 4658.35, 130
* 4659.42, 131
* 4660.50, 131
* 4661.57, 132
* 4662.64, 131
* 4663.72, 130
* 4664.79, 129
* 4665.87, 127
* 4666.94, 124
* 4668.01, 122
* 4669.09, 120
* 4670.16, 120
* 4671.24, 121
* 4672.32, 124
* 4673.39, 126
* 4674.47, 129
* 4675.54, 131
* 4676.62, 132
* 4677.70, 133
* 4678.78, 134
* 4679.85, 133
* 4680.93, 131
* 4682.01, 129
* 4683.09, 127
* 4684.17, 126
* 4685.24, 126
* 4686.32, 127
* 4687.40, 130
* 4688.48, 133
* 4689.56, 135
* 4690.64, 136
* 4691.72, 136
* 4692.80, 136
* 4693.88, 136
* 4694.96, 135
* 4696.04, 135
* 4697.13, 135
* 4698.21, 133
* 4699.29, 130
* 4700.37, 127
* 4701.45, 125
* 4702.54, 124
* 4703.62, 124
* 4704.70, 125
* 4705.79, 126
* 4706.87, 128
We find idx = 0.25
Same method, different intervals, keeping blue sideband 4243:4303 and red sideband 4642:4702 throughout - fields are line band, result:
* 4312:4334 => -0.05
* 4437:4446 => -0.07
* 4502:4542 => -0.08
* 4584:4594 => -0.03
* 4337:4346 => 0.11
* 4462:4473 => -0.04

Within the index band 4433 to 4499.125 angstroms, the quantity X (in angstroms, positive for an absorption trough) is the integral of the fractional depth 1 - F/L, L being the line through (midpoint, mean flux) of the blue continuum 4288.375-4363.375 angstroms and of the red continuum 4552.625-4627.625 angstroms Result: -3.6 angstroms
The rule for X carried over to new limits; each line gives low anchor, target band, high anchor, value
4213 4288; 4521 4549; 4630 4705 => -0.41 angstroms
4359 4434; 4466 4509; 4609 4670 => -3.92 angstroms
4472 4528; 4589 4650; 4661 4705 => 0.47 angstroms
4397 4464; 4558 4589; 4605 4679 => -1.27 angstroms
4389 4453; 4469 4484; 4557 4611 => -0.83 angstroms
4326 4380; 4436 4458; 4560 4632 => -0.20 angstroms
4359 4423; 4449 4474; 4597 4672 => -0.57 angstroms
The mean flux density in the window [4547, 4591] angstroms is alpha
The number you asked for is 129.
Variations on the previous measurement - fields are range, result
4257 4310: 98.6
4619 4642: 129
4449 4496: 124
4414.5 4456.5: 121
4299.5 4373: 108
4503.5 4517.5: 135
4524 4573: 126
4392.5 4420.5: 112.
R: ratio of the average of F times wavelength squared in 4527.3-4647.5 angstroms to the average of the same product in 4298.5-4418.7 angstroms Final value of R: 1.3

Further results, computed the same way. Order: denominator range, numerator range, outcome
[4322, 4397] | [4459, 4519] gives 1.23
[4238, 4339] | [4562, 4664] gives 1.45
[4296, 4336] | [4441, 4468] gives 1.26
